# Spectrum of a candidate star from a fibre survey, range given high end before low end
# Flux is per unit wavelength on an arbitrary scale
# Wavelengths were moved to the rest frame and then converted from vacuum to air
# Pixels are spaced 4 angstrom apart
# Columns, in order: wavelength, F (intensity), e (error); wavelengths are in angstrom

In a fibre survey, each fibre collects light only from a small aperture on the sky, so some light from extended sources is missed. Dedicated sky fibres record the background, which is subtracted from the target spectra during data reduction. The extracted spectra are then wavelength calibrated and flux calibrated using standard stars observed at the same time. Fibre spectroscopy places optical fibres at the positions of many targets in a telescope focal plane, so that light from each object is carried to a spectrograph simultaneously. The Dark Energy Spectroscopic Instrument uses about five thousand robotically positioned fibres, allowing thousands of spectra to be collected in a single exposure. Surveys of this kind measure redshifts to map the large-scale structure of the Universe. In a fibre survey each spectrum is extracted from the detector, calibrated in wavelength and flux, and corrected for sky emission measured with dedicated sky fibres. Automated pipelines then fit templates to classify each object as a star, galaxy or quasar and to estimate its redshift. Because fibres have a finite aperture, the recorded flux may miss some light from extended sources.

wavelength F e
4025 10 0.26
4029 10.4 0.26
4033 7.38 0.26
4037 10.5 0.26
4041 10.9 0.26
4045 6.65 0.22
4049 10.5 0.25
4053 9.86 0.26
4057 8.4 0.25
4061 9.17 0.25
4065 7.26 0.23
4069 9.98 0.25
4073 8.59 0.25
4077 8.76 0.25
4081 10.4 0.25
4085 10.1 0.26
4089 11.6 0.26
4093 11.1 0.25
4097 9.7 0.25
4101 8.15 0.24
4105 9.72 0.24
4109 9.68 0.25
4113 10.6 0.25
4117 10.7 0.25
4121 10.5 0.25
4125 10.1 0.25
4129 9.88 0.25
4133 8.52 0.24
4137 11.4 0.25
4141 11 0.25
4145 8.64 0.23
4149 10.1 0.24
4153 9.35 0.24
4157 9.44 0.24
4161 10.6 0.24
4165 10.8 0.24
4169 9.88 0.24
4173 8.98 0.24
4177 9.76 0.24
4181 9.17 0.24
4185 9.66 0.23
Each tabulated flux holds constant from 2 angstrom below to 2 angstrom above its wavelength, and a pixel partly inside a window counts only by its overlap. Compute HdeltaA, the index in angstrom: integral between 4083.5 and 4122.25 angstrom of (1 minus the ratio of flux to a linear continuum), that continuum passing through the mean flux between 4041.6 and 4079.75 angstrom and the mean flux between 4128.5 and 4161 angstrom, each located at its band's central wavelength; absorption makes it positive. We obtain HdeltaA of -3.3 angstrom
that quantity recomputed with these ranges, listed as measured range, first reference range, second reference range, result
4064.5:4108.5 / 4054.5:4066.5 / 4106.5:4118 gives -1.60 angstrom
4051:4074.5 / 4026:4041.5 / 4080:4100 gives 2.82 angstrom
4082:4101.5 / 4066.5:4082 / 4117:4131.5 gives -1.41 angstrom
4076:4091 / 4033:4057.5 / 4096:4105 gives -1.96 angstrom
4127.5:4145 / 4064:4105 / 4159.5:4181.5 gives -0.43 angstrom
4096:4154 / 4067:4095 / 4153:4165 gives 1.00 angstrom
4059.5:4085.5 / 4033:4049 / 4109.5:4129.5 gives 1.52 angstrom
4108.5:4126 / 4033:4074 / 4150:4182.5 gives -1.67 angstrom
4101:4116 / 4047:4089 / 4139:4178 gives -0.29 angstrom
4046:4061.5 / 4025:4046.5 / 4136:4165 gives 0.15 angstrom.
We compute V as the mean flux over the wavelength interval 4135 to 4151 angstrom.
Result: 10.3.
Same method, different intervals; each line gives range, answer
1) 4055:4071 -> 8.7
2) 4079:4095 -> 10.8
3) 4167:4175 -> 9.43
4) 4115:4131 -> 10.3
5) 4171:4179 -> 9.37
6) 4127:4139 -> 9.93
